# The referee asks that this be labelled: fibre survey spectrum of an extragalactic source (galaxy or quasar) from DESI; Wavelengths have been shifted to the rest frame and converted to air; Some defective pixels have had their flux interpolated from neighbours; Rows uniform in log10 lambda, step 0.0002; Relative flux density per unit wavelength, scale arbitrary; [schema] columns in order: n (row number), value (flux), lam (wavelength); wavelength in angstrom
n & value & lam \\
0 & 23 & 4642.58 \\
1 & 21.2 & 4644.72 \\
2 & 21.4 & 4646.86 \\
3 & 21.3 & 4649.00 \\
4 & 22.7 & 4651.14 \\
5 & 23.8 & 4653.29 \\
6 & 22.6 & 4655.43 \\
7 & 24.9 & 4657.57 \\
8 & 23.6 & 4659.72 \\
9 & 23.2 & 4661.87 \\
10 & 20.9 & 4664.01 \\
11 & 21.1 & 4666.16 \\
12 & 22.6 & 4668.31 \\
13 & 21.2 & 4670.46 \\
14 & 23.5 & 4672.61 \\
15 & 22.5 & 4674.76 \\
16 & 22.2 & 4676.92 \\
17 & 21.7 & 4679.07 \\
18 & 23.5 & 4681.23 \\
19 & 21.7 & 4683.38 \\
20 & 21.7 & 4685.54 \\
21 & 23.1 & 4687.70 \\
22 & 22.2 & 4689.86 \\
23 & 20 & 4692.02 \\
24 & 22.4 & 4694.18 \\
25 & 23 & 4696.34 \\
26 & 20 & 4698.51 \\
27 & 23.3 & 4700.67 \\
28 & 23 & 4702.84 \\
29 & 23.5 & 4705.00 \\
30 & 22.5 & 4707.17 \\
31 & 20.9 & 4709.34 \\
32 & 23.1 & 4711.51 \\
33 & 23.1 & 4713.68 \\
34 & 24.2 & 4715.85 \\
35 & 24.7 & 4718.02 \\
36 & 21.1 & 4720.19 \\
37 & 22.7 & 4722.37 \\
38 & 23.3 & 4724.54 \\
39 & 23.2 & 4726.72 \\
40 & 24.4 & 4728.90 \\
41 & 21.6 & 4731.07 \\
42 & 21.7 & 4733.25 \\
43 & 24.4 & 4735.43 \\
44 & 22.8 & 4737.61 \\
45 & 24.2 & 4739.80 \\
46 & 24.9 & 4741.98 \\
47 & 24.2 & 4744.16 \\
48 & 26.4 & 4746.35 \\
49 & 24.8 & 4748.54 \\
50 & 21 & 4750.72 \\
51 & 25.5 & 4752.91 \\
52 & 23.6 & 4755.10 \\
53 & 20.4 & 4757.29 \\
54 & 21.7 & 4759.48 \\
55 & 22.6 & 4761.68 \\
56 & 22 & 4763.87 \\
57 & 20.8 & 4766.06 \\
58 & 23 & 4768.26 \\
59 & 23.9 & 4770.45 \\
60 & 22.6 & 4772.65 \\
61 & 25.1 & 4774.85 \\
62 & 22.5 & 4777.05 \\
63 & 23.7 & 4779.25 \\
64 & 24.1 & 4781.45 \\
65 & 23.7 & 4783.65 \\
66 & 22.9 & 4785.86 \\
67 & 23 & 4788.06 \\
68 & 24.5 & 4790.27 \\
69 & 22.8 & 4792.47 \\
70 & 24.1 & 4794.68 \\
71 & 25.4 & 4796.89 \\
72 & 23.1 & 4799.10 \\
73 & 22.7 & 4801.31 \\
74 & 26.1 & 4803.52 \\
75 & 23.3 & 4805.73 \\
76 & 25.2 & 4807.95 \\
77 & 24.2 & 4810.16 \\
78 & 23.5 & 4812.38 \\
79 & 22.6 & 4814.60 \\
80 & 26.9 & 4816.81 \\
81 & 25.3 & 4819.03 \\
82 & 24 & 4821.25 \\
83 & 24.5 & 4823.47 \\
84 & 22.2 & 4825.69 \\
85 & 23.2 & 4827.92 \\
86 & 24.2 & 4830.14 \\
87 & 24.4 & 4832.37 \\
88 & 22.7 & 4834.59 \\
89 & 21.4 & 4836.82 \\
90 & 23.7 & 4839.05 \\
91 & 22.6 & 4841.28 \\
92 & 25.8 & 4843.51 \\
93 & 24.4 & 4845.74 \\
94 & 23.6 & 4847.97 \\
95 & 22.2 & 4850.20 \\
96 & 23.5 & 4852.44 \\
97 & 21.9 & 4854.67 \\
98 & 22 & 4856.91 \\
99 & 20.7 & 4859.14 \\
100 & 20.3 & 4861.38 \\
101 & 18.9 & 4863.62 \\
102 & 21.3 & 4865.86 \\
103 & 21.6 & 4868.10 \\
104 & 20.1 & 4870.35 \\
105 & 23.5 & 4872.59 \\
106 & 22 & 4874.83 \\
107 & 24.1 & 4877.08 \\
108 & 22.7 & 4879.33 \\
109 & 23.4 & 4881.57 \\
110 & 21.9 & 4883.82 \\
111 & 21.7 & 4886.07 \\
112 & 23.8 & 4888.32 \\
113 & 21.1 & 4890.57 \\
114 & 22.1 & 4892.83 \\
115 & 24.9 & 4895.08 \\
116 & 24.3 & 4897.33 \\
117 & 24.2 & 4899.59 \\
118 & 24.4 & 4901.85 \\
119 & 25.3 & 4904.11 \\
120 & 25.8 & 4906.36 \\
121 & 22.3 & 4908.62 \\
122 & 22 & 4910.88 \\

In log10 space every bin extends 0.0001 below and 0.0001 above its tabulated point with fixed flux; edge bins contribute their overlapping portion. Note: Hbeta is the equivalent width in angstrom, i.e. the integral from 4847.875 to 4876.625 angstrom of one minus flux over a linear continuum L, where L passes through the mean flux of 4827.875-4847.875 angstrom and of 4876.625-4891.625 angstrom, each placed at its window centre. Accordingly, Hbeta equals 1.8 angstrom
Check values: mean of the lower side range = 23.6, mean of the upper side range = 22.6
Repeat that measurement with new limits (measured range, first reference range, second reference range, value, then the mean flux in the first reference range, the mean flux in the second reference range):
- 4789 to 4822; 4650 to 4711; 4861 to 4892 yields -3.2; 22.4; 21.9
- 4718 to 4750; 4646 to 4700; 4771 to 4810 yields -0.7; 22.3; 23.8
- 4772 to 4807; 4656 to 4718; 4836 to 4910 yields -1.7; 22.5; 22.8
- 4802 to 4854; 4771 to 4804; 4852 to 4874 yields -3.3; 23.7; 21.3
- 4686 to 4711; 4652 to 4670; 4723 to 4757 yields 1.1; 22.8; 23.6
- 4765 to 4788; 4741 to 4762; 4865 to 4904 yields 0.2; 23.5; 22.8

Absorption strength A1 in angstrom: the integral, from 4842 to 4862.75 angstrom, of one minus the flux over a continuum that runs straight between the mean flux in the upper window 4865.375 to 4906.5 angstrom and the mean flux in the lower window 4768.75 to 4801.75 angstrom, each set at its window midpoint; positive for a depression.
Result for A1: 0.5 angstrom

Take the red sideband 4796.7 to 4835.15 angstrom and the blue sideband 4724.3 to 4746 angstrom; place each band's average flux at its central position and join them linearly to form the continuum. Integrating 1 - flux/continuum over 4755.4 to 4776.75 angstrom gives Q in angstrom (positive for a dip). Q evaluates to 1.1 angstrom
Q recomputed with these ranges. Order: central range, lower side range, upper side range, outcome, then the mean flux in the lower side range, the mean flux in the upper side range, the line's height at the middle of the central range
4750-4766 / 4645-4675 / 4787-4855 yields 0.66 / 22.5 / 23.8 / 23.3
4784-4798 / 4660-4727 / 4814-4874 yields -0.66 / 22.4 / 22.9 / 22.7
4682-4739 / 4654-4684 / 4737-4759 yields 1.38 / 22.5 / 23.7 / 23.2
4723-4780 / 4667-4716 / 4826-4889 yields -2.08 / 22.3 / 22.5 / 22.4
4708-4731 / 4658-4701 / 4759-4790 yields -0.46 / 22.2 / 23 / 22.5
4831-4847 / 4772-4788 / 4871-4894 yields -0.42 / 23.5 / 22.6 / 23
